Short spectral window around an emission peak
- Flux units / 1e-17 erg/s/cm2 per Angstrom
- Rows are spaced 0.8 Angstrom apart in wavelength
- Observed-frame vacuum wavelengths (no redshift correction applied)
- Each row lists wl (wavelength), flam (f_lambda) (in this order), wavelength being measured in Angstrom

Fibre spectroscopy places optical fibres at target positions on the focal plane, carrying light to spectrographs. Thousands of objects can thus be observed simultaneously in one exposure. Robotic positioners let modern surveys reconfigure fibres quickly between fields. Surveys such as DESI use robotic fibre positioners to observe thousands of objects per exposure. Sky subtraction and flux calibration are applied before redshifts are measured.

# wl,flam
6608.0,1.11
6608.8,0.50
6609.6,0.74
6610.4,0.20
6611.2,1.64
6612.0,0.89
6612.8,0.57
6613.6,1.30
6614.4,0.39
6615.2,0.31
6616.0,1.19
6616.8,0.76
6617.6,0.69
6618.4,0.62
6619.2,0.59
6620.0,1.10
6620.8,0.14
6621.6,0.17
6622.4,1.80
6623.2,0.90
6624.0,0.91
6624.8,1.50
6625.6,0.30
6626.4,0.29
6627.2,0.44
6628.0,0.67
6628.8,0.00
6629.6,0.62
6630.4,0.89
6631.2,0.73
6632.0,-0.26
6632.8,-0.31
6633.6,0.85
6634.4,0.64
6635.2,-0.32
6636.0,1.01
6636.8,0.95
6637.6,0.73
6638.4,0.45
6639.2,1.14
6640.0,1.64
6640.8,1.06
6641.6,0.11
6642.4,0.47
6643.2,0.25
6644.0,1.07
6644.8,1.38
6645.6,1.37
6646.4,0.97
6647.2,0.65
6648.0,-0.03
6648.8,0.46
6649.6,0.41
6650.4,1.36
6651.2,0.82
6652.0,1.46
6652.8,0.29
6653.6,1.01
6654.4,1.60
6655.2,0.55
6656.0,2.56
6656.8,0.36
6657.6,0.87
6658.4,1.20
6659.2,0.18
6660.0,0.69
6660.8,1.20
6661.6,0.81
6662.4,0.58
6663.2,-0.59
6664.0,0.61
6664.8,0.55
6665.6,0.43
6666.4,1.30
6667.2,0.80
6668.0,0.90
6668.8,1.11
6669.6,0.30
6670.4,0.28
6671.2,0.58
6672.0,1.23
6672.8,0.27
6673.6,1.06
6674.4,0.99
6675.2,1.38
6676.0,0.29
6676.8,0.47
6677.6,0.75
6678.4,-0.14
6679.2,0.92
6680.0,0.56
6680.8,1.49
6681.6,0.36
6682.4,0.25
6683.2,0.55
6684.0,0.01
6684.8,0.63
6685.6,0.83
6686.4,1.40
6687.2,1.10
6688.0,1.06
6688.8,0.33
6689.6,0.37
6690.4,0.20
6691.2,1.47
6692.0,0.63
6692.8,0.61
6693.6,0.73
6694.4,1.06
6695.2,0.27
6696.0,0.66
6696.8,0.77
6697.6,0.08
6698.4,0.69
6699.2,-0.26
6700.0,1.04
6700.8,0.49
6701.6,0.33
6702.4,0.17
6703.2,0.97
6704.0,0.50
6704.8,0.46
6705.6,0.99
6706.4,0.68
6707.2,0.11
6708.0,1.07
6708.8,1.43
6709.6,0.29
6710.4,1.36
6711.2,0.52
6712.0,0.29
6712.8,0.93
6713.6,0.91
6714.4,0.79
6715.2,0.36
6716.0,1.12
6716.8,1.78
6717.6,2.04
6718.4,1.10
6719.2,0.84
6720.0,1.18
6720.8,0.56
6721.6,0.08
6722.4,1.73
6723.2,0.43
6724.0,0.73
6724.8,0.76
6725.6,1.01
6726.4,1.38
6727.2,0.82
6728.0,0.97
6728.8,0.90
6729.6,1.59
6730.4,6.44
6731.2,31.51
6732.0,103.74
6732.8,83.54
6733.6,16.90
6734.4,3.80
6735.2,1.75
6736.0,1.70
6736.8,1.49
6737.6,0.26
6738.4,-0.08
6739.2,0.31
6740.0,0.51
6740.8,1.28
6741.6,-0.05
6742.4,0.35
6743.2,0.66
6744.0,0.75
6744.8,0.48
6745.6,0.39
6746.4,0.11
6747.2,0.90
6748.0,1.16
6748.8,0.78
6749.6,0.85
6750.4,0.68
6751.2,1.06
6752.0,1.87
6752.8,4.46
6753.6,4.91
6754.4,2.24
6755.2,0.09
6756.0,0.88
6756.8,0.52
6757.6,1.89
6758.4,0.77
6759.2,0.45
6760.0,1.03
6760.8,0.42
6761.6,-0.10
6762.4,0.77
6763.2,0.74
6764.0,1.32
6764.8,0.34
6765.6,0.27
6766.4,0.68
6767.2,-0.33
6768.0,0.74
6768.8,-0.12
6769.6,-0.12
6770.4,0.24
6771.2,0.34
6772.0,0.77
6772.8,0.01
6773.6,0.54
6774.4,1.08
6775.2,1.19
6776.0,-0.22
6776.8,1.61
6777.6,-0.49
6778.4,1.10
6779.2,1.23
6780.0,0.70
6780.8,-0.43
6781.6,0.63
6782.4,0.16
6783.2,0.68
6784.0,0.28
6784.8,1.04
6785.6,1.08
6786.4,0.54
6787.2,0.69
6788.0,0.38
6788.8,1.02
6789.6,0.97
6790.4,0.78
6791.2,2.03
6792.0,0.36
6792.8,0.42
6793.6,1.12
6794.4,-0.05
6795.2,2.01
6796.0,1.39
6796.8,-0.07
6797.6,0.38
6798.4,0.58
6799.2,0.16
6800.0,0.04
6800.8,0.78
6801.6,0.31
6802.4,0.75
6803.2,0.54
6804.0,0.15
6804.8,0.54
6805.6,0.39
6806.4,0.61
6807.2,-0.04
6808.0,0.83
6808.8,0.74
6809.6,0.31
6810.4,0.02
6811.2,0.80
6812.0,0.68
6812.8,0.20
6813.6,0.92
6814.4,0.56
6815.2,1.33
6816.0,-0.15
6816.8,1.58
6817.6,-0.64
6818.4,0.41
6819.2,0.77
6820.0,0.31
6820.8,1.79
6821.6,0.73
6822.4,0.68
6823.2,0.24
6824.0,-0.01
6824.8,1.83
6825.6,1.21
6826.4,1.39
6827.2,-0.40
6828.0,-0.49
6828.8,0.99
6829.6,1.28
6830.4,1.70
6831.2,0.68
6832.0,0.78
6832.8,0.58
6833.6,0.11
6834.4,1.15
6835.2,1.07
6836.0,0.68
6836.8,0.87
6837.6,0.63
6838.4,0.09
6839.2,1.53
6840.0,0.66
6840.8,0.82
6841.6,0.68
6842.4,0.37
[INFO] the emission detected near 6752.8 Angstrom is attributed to [N II] 6583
